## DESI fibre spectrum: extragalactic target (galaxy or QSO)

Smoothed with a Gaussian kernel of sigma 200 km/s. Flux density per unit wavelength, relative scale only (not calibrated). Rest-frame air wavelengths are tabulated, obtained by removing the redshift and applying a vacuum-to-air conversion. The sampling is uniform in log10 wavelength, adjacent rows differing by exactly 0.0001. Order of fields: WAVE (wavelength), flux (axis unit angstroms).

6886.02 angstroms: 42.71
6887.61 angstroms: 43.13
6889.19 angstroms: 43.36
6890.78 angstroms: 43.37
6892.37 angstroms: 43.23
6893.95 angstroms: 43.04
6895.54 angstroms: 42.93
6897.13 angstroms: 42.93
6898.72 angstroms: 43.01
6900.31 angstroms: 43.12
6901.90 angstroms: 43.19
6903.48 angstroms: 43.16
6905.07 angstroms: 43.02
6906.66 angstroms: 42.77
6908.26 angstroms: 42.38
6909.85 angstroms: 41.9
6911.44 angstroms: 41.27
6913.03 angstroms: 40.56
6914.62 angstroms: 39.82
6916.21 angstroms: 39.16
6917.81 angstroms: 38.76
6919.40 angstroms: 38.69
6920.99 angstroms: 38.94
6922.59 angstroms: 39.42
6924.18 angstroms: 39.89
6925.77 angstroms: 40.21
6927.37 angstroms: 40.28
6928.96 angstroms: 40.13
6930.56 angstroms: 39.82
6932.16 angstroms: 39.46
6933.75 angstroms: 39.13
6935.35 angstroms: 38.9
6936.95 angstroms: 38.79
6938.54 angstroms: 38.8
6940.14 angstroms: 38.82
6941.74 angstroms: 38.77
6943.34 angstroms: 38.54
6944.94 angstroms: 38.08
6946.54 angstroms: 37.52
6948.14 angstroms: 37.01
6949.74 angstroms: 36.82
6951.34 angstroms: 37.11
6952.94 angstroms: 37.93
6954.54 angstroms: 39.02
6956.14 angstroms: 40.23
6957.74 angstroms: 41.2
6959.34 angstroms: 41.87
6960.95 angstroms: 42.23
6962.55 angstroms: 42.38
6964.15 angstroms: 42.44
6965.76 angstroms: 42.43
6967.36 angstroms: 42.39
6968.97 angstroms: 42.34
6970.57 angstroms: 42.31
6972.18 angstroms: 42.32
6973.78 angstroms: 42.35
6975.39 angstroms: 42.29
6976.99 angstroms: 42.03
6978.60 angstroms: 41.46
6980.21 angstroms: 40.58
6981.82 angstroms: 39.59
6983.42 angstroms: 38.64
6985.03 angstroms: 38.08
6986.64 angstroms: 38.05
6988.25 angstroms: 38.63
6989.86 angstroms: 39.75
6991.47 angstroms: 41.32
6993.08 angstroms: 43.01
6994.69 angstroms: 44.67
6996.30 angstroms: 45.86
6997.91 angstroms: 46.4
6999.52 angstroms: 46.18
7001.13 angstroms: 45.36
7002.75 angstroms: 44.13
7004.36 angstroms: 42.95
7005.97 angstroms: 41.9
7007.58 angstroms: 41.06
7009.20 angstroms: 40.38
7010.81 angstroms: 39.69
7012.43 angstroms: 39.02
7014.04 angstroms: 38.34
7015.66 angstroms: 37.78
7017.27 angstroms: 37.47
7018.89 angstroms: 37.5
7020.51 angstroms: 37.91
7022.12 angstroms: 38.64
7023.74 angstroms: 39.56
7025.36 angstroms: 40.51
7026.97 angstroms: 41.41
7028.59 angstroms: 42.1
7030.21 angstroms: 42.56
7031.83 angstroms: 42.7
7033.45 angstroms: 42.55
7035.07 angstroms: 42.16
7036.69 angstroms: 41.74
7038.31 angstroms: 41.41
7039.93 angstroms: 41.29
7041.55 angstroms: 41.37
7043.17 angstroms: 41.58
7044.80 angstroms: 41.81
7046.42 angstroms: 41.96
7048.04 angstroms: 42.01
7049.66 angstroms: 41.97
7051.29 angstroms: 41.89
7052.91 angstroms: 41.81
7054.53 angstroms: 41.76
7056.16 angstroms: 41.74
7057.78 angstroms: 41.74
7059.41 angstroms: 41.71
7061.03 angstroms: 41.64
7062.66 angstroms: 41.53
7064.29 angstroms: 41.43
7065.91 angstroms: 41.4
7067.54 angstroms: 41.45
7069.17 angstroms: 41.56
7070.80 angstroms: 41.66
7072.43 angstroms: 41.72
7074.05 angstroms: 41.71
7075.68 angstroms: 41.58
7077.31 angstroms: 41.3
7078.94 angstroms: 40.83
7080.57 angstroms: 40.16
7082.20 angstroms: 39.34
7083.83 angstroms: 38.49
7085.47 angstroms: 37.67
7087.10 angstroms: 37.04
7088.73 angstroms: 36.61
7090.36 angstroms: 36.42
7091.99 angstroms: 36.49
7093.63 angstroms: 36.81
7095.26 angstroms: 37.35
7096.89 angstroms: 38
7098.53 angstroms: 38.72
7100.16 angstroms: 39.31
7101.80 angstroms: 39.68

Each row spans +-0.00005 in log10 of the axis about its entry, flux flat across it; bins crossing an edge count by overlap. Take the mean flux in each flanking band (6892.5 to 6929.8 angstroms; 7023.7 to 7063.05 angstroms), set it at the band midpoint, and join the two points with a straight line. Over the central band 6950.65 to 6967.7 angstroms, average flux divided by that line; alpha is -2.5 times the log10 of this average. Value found 0.016 mag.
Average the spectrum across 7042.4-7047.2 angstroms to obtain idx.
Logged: 41.7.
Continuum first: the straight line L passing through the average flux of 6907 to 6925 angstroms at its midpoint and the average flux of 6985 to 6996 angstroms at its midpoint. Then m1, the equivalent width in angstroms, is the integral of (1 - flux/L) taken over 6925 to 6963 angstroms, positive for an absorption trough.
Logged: 1.1 angstroms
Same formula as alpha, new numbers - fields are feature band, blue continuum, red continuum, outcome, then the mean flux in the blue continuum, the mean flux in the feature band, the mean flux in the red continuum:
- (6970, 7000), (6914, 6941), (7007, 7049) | -0.044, 39.3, 41.7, 40.6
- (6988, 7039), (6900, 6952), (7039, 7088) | -0.021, 39.8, 41.4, 41.1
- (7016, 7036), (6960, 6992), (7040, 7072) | 0.028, 41.1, 40.4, 41.7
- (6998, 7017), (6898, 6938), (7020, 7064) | -0.010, 40.6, 41.6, 41.5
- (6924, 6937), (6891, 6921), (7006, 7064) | 0.053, 41.8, 39.6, 40.9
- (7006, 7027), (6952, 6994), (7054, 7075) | 0.056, 41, 39.2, 41.6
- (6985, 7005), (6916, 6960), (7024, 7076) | -0.063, 39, 42.8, 41.7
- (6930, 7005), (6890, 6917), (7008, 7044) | 0.012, 42.3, 40.8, 40.3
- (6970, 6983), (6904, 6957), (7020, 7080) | -0.034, 39.5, 41.5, 41.5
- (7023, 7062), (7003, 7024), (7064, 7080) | -0.033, 39.5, 41.7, 41.5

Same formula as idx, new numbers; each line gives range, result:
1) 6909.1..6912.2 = 41.6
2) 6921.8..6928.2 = 40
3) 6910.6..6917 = 40.3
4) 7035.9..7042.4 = 41.5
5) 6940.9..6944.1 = 38.6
